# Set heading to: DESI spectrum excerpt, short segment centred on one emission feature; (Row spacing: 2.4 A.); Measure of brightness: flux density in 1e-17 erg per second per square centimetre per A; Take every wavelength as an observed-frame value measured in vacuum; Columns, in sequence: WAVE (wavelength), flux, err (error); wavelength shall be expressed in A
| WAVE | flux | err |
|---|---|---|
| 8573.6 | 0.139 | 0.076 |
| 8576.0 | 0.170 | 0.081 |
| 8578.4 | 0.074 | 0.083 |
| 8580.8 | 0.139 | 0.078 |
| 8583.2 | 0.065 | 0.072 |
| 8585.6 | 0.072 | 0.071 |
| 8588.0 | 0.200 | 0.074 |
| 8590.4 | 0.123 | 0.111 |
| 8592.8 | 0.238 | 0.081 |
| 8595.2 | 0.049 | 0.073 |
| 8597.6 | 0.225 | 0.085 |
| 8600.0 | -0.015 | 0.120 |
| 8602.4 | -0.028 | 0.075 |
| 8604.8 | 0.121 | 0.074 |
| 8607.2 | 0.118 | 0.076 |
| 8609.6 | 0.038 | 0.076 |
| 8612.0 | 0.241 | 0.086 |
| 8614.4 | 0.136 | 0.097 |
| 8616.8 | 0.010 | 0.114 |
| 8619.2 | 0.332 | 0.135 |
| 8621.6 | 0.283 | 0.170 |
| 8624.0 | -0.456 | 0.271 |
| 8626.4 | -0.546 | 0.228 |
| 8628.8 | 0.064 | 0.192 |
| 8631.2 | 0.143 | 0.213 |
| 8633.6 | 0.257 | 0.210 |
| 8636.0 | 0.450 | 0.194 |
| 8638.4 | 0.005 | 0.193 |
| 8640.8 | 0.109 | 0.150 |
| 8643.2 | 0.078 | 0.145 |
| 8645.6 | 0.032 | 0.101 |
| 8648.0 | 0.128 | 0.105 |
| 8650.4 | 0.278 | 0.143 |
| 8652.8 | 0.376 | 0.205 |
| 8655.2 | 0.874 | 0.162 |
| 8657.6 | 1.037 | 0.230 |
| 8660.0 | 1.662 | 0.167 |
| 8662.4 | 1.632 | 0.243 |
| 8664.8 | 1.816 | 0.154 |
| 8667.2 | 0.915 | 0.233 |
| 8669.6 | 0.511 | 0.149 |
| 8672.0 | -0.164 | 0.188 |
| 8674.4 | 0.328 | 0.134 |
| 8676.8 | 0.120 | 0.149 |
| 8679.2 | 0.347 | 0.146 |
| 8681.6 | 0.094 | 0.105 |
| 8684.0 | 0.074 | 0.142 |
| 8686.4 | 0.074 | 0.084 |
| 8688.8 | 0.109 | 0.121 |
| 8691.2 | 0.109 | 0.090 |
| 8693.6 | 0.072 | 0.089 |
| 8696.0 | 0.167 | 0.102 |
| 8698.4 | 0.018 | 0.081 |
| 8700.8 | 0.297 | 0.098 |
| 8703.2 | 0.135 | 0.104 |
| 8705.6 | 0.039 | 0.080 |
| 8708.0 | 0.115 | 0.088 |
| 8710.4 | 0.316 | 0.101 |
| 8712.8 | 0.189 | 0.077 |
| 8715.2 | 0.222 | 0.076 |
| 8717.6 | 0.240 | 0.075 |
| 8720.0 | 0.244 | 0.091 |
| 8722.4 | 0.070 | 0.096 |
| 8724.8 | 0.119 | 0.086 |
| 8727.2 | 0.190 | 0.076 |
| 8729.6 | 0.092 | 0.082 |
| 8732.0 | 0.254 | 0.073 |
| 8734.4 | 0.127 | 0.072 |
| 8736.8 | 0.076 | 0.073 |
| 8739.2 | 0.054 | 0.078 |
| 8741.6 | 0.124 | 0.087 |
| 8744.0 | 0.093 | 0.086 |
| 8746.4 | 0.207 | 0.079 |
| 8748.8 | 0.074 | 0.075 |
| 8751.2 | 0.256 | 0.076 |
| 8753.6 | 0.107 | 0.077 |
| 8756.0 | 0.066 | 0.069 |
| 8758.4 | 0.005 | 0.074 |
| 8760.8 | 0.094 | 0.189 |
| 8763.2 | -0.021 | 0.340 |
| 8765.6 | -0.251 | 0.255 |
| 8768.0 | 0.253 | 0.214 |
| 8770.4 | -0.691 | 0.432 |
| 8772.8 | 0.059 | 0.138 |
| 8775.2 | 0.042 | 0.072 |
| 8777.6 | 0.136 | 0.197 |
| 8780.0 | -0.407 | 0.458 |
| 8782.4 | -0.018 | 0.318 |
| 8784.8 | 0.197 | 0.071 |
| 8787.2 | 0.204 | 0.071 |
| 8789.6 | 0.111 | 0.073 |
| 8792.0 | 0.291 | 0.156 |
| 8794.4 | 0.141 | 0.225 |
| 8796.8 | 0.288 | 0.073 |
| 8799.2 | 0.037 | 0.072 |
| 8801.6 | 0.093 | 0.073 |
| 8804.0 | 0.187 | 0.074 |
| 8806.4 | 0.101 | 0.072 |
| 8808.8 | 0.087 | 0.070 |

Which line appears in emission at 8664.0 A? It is [O II]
